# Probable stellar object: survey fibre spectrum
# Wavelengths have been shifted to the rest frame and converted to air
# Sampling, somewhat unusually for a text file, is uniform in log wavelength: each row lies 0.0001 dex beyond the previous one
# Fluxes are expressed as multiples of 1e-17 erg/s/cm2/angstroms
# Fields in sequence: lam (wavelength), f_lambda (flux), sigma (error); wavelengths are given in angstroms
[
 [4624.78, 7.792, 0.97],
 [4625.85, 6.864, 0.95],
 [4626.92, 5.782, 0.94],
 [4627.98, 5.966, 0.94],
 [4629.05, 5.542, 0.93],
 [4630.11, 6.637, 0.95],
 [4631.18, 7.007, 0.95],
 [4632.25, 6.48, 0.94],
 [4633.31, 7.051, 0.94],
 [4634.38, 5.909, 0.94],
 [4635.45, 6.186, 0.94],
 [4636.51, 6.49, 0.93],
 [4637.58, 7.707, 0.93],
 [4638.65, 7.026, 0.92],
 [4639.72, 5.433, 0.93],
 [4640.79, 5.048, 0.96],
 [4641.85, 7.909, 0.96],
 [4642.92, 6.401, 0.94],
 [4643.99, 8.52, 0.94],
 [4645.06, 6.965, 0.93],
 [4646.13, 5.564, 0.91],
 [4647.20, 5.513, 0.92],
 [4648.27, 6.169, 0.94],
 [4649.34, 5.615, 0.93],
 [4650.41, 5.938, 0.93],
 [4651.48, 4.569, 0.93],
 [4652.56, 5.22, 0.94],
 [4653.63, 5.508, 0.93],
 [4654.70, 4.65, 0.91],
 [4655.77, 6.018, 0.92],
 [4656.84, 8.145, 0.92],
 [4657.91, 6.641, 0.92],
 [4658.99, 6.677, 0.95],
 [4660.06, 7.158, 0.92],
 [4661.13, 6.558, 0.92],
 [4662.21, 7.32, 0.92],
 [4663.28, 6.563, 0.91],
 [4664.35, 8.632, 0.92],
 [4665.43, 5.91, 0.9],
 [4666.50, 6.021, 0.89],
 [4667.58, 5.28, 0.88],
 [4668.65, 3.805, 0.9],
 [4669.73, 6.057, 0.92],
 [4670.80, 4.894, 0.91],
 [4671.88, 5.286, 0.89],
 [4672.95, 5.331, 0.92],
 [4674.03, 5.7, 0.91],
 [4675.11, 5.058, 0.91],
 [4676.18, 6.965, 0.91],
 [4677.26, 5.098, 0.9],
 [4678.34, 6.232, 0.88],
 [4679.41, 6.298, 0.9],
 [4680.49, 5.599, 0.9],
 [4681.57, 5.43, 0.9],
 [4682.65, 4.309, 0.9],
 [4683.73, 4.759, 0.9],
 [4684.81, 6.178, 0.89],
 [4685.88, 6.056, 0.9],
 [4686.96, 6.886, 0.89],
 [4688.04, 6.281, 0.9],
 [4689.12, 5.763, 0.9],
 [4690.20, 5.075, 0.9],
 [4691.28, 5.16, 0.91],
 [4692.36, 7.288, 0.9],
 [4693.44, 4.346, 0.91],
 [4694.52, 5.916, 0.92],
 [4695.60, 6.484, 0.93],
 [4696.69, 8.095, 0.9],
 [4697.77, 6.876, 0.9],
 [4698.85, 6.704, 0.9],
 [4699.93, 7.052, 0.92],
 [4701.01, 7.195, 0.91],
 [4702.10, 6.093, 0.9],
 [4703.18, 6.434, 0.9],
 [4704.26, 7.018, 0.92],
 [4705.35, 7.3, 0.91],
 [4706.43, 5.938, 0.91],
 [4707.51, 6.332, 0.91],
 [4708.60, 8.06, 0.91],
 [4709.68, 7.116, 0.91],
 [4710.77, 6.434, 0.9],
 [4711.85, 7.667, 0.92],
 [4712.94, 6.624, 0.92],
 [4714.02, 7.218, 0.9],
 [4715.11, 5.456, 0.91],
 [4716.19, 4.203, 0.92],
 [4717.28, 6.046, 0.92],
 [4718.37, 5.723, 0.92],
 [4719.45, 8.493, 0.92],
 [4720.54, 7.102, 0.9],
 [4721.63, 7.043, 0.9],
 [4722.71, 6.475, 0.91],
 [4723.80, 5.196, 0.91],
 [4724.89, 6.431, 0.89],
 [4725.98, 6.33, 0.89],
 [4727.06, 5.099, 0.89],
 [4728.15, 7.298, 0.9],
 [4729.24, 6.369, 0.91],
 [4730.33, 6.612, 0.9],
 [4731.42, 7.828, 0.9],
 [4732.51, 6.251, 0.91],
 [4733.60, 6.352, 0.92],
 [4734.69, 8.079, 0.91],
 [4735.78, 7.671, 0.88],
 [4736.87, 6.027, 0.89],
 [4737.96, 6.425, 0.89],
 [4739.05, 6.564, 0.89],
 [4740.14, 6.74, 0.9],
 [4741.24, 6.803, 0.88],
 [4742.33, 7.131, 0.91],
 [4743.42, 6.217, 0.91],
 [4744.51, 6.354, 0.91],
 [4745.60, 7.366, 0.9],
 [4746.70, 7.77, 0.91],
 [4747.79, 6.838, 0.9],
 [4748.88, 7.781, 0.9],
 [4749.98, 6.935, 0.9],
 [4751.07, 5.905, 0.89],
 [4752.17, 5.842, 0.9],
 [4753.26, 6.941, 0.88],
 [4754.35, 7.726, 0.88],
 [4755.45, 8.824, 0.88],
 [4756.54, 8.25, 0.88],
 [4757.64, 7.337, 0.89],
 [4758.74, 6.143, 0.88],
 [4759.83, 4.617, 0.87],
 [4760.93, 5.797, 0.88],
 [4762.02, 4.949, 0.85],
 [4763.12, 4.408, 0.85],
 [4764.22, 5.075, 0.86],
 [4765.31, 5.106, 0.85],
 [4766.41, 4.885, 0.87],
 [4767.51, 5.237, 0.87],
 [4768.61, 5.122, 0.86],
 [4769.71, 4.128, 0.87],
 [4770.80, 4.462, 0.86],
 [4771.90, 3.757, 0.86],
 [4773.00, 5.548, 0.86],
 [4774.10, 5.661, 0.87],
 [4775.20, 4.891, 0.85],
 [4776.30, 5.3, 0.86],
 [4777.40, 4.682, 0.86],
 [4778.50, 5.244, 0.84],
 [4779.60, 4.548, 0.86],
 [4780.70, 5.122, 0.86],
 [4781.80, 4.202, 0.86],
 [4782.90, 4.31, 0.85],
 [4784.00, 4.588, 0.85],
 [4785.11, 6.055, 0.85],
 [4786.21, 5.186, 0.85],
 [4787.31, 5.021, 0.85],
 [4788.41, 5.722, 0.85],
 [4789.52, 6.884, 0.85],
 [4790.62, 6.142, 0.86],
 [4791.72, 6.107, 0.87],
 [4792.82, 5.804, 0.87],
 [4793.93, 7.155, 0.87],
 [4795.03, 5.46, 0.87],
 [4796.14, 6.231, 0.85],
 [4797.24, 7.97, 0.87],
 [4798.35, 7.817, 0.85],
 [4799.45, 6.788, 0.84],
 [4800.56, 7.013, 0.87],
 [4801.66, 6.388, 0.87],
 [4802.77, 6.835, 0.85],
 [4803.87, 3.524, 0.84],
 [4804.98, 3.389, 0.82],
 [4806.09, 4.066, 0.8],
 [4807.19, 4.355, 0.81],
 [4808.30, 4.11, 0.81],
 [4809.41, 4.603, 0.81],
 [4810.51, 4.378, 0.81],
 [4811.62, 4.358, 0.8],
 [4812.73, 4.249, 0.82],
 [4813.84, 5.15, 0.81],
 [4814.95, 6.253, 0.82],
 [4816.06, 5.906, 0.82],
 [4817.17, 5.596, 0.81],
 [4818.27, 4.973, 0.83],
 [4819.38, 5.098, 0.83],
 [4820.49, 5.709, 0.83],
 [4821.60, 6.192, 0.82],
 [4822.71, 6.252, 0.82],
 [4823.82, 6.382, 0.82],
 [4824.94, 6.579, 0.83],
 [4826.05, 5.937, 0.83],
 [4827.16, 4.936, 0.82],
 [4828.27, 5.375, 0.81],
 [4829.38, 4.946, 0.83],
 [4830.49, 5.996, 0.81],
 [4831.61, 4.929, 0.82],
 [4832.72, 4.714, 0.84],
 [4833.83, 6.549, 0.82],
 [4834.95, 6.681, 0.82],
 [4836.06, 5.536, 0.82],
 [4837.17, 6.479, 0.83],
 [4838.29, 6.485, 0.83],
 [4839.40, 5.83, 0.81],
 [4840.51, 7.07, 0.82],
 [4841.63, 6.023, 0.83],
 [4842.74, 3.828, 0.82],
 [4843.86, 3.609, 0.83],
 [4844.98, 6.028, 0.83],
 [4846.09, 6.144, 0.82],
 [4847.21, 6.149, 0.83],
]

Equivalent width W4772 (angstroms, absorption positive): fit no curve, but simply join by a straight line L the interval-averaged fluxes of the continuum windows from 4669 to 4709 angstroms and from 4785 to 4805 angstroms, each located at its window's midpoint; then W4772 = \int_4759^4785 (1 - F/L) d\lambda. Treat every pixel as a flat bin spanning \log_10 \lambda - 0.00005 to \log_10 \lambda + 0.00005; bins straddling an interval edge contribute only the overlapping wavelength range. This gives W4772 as 5.3 angstroms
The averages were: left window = 6.08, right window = 6.15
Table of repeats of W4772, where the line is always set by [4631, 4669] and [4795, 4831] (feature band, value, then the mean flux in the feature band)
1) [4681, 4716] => -1.4 angstroms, 6.34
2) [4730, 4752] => -3.7 angstroms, 6.87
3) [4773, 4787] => 1.7 angstroms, 5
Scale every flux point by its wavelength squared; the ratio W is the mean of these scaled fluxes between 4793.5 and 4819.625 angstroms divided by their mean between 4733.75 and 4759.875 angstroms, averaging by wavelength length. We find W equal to 0.81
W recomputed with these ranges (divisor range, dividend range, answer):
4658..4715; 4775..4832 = 0.92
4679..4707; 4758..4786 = 0.83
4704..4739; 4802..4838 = 0.84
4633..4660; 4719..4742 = 1.11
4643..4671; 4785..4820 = 0.96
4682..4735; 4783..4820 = 0.90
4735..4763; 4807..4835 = 0.82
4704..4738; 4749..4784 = 0.85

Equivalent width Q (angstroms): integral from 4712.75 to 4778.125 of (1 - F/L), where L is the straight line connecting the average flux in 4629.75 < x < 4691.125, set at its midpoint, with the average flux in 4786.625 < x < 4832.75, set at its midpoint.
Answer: -4.5 angstroms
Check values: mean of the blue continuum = 6.09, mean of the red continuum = 5.61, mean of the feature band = 6.22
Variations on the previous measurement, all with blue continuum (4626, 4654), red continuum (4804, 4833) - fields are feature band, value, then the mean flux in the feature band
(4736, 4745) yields -1.5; 6.58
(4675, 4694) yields 0.8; 5.73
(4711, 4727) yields -1.7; 6.39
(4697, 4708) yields -1.6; 6.73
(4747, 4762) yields -3.4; 6.79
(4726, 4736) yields -1.9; 6.79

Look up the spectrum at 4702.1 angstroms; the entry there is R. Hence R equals 6.093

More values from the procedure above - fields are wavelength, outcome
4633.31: 7.051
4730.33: 6.612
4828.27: 5.375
